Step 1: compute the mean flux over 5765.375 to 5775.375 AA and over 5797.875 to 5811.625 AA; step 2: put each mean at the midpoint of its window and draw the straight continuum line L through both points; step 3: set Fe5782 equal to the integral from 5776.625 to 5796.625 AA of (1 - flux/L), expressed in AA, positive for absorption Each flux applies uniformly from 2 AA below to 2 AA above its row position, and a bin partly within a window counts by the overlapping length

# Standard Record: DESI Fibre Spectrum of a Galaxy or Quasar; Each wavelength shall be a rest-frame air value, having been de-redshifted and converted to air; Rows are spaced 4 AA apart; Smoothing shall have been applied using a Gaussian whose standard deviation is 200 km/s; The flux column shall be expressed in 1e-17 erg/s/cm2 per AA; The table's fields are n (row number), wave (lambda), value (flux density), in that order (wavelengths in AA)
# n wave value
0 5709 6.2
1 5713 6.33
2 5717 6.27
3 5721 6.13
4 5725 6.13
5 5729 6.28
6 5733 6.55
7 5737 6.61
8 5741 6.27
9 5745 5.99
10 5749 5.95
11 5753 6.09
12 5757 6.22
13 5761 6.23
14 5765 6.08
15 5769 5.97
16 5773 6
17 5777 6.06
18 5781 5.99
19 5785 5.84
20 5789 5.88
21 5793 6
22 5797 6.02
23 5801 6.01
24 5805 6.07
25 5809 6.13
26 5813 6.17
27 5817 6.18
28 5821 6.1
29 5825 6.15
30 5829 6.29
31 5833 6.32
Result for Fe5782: 0.3 AA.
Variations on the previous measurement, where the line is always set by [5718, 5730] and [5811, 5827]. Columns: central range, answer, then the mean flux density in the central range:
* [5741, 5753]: 0.26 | 6.04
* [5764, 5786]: 0.61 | 5.99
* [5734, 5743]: -0.40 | 6.45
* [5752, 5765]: -0.01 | 6.17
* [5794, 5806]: 0.25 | 6.03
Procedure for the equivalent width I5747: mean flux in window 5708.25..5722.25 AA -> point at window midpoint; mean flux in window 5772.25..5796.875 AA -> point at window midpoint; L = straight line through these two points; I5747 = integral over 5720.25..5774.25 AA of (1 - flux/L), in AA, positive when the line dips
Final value -0.6 AA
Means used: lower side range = 6.24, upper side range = 5.96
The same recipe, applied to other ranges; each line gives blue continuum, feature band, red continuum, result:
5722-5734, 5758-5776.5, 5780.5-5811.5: 0.1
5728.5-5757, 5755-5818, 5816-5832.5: 1.7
